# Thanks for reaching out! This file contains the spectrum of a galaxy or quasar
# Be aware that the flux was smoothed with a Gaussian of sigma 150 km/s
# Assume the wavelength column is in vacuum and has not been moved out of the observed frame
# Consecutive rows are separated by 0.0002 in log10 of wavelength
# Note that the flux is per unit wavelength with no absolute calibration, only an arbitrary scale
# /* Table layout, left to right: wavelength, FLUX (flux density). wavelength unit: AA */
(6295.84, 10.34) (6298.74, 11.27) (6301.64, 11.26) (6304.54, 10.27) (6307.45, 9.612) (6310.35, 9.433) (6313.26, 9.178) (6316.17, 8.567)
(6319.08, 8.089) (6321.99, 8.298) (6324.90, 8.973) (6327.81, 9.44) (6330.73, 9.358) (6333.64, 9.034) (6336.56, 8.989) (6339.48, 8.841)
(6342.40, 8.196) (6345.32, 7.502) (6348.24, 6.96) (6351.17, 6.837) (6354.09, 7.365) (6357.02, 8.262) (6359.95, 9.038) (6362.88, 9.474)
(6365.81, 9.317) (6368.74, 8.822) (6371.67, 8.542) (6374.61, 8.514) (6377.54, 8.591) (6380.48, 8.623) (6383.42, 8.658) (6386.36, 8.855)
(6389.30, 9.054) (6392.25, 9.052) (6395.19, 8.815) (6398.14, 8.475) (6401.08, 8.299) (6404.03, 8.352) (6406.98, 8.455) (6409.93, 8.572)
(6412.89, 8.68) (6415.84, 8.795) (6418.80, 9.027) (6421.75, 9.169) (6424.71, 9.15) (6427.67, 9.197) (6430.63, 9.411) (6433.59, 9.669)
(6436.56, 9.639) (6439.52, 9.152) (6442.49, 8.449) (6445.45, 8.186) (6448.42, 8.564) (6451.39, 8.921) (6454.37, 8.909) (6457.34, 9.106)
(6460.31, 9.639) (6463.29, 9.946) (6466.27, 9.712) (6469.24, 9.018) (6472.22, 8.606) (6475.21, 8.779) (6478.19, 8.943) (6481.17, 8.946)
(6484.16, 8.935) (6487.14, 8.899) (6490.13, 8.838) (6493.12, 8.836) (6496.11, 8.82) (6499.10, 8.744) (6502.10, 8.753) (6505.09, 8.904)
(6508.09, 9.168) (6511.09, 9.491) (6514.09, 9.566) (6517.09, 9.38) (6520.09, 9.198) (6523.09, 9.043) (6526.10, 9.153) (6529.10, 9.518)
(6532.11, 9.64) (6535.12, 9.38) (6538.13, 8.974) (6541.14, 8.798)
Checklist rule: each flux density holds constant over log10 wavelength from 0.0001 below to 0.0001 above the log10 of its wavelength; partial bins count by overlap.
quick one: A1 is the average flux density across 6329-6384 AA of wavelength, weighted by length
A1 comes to 8.47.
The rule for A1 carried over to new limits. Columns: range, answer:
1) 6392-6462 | 8.9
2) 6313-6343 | 8.82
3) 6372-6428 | 8.74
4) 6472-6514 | 8.93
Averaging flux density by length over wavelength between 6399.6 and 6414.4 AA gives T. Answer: 8.47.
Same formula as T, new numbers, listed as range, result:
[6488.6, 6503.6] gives 8.8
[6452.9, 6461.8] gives 9.22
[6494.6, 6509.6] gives 8.88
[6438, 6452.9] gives 8.66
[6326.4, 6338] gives 9.2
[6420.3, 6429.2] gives 9.17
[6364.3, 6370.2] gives 9.08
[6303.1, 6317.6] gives 9.41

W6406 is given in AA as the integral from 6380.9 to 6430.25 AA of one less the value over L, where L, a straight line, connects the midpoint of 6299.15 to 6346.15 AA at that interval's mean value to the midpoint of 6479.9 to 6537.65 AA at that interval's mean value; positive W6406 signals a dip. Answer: 1.77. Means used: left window 9.13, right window 9.11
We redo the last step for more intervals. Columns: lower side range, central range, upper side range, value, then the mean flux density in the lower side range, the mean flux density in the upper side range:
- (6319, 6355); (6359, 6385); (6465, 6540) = -1.1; 8.32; 9.09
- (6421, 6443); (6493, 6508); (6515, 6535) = 0.8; 9.26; 9.33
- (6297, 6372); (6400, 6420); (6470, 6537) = 0.8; 8.89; 9.07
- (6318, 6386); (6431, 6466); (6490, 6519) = -1.1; 8.52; 9.06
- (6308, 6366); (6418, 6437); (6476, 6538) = -1.0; 8.56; 9.1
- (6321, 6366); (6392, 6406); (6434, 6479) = 0.3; 8.47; 9.05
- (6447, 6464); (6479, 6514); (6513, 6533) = 1.1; 9.15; 9.35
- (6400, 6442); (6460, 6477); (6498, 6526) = -0.4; 8.96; 9.14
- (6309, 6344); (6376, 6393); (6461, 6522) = 0.3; 8.86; 9.08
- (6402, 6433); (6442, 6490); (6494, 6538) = 0.3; 8.89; 9.18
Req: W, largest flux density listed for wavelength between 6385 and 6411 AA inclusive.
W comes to 9.054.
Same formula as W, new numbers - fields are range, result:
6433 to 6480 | 9.946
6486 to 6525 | 9.566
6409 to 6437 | 9.669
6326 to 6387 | 9.474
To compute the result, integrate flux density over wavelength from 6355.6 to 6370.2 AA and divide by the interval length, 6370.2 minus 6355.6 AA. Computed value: 8.99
